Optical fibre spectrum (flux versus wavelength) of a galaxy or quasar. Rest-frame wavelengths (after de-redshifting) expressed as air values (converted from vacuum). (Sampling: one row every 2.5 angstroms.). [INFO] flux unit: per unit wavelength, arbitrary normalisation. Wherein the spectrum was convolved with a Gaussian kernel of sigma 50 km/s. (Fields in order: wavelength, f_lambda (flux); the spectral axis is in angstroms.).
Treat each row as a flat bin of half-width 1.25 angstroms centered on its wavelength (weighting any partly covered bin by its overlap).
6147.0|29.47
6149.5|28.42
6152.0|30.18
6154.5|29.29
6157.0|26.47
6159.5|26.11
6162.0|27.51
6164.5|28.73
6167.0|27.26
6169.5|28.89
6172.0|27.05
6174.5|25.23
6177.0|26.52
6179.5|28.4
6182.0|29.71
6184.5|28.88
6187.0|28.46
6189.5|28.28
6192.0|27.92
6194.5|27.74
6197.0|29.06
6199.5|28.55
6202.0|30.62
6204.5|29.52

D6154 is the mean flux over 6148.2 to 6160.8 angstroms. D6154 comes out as 28.1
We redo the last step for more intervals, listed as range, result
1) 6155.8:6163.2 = 26.7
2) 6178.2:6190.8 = 28.7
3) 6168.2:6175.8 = 27.1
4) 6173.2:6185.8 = 27.7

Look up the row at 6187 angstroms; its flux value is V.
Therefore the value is 28.46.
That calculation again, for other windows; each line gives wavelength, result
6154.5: 29.29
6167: 27.26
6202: 30.62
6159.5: 26.11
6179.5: 28.4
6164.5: 28.73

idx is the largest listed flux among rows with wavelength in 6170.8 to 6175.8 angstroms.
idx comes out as 27.05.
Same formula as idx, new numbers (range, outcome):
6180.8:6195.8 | 29.71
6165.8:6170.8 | 28.89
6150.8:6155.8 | 30.18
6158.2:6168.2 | 28.73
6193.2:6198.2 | 29.06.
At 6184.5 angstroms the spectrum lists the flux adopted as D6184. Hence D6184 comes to 28.88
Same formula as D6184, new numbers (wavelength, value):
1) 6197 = 29.06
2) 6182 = 29.71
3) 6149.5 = 28.42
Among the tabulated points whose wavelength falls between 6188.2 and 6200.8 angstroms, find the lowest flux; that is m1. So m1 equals 27.74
